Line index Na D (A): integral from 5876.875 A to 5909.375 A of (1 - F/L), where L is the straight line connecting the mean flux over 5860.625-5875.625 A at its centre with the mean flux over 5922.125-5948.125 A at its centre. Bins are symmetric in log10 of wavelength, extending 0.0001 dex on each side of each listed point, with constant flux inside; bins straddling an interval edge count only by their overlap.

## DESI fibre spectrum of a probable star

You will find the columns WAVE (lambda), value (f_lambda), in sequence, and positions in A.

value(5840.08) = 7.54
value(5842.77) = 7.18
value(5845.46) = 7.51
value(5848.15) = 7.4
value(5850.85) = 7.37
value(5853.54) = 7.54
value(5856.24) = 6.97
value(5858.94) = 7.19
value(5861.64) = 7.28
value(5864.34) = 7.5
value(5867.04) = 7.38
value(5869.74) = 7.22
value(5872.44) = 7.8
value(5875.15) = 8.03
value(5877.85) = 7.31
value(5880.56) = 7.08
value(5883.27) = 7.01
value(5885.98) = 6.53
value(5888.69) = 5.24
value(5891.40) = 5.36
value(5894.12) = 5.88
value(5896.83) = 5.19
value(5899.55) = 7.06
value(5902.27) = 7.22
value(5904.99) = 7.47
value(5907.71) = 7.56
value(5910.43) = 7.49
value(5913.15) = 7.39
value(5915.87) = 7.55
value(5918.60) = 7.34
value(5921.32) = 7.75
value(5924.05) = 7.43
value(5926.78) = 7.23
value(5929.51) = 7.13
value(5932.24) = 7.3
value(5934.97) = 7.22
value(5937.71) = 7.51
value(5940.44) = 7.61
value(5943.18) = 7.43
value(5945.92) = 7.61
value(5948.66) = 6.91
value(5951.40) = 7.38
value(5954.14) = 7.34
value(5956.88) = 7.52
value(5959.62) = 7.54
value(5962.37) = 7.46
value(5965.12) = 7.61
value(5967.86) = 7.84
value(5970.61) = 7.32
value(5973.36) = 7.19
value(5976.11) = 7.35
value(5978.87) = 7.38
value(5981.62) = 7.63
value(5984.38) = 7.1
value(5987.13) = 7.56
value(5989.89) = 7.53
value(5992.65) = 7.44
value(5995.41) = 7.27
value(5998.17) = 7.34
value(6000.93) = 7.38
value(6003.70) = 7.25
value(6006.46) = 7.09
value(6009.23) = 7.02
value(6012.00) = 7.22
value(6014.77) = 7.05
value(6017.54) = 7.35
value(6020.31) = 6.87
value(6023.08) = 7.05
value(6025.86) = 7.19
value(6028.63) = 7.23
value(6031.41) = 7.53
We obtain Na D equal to 3.86 A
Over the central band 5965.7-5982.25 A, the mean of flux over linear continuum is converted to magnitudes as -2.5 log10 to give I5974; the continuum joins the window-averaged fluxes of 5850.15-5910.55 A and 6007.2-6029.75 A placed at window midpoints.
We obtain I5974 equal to -0.06 mag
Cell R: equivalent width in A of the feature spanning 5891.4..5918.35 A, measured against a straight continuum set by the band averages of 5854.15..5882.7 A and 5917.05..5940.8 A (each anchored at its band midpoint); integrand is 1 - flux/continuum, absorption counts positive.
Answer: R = 1.7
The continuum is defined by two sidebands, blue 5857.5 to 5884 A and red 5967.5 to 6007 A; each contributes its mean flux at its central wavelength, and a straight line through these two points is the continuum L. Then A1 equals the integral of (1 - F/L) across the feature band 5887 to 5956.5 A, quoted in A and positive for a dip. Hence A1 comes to 2.93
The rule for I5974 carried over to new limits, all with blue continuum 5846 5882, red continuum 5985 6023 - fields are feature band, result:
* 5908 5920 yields -0.02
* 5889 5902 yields 0.23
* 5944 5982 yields -0.02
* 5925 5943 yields 0.00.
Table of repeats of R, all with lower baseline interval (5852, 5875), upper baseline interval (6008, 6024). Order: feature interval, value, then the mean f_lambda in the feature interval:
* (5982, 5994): -0.5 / 7.43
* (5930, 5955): -0.4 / 7.36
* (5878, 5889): 1.0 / 6.67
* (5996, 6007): -0.2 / 7.28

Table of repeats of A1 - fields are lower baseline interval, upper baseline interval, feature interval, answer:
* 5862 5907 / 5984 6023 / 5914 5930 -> -1.0 A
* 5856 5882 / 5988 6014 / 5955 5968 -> -0.4 A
